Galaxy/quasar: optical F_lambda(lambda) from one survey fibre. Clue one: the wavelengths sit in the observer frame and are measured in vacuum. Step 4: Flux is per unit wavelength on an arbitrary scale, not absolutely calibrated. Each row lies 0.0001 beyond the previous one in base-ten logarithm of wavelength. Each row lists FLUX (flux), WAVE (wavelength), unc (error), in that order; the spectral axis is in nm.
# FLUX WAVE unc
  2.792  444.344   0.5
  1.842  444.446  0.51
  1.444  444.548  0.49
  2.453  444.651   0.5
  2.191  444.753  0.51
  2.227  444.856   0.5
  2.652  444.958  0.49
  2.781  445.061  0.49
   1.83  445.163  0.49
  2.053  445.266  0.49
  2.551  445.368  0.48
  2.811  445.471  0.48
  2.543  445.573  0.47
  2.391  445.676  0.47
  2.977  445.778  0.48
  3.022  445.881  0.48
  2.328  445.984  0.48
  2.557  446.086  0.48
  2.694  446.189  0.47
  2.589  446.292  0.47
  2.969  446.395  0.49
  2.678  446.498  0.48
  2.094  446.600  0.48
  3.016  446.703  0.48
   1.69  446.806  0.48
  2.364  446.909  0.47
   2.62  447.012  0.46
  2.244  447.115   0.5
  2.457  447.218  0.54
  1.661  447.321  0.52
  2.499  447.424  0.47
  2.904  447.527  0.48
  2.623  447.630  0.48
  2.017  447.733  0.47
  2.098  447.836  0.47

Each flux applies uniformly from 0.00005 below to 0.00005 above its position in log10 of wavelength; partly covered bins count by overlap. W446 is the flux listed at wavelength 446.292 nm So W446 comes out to 2.589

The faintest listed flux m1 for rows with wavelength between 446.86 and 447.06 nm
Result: 2.364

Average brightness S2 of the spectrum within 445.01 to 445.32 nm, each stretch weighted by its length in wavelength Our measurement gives 2.23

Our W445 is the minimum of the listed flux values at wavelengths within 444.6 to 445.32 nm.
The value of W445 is 1.83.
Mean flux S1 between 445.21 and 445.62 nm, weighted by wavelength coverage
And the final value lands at 2.48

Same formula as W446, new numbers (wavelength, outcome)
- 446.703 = 3.016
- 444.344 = 2.792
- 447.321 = 1.661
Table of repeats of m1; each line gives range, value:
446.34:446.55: 2.678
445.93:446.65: 2.094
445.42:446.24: 2.328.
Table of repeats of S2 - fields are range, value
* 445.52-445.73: 2.49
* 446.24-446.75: 2.67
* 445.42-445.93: 2.75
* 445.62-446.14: 2.65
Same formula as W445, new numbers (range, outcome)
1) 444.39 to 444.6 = 1.444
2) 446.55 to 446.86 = 1.69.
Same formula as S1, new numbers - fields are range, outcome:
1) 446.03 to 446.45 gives 2.7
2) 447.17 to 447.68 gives 2.43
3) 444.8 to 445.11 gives 2.54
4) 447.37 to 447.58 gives 2.69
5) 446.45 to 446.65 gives 2.39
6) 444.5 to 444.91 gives 2.09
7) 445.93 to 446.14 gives 2.45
